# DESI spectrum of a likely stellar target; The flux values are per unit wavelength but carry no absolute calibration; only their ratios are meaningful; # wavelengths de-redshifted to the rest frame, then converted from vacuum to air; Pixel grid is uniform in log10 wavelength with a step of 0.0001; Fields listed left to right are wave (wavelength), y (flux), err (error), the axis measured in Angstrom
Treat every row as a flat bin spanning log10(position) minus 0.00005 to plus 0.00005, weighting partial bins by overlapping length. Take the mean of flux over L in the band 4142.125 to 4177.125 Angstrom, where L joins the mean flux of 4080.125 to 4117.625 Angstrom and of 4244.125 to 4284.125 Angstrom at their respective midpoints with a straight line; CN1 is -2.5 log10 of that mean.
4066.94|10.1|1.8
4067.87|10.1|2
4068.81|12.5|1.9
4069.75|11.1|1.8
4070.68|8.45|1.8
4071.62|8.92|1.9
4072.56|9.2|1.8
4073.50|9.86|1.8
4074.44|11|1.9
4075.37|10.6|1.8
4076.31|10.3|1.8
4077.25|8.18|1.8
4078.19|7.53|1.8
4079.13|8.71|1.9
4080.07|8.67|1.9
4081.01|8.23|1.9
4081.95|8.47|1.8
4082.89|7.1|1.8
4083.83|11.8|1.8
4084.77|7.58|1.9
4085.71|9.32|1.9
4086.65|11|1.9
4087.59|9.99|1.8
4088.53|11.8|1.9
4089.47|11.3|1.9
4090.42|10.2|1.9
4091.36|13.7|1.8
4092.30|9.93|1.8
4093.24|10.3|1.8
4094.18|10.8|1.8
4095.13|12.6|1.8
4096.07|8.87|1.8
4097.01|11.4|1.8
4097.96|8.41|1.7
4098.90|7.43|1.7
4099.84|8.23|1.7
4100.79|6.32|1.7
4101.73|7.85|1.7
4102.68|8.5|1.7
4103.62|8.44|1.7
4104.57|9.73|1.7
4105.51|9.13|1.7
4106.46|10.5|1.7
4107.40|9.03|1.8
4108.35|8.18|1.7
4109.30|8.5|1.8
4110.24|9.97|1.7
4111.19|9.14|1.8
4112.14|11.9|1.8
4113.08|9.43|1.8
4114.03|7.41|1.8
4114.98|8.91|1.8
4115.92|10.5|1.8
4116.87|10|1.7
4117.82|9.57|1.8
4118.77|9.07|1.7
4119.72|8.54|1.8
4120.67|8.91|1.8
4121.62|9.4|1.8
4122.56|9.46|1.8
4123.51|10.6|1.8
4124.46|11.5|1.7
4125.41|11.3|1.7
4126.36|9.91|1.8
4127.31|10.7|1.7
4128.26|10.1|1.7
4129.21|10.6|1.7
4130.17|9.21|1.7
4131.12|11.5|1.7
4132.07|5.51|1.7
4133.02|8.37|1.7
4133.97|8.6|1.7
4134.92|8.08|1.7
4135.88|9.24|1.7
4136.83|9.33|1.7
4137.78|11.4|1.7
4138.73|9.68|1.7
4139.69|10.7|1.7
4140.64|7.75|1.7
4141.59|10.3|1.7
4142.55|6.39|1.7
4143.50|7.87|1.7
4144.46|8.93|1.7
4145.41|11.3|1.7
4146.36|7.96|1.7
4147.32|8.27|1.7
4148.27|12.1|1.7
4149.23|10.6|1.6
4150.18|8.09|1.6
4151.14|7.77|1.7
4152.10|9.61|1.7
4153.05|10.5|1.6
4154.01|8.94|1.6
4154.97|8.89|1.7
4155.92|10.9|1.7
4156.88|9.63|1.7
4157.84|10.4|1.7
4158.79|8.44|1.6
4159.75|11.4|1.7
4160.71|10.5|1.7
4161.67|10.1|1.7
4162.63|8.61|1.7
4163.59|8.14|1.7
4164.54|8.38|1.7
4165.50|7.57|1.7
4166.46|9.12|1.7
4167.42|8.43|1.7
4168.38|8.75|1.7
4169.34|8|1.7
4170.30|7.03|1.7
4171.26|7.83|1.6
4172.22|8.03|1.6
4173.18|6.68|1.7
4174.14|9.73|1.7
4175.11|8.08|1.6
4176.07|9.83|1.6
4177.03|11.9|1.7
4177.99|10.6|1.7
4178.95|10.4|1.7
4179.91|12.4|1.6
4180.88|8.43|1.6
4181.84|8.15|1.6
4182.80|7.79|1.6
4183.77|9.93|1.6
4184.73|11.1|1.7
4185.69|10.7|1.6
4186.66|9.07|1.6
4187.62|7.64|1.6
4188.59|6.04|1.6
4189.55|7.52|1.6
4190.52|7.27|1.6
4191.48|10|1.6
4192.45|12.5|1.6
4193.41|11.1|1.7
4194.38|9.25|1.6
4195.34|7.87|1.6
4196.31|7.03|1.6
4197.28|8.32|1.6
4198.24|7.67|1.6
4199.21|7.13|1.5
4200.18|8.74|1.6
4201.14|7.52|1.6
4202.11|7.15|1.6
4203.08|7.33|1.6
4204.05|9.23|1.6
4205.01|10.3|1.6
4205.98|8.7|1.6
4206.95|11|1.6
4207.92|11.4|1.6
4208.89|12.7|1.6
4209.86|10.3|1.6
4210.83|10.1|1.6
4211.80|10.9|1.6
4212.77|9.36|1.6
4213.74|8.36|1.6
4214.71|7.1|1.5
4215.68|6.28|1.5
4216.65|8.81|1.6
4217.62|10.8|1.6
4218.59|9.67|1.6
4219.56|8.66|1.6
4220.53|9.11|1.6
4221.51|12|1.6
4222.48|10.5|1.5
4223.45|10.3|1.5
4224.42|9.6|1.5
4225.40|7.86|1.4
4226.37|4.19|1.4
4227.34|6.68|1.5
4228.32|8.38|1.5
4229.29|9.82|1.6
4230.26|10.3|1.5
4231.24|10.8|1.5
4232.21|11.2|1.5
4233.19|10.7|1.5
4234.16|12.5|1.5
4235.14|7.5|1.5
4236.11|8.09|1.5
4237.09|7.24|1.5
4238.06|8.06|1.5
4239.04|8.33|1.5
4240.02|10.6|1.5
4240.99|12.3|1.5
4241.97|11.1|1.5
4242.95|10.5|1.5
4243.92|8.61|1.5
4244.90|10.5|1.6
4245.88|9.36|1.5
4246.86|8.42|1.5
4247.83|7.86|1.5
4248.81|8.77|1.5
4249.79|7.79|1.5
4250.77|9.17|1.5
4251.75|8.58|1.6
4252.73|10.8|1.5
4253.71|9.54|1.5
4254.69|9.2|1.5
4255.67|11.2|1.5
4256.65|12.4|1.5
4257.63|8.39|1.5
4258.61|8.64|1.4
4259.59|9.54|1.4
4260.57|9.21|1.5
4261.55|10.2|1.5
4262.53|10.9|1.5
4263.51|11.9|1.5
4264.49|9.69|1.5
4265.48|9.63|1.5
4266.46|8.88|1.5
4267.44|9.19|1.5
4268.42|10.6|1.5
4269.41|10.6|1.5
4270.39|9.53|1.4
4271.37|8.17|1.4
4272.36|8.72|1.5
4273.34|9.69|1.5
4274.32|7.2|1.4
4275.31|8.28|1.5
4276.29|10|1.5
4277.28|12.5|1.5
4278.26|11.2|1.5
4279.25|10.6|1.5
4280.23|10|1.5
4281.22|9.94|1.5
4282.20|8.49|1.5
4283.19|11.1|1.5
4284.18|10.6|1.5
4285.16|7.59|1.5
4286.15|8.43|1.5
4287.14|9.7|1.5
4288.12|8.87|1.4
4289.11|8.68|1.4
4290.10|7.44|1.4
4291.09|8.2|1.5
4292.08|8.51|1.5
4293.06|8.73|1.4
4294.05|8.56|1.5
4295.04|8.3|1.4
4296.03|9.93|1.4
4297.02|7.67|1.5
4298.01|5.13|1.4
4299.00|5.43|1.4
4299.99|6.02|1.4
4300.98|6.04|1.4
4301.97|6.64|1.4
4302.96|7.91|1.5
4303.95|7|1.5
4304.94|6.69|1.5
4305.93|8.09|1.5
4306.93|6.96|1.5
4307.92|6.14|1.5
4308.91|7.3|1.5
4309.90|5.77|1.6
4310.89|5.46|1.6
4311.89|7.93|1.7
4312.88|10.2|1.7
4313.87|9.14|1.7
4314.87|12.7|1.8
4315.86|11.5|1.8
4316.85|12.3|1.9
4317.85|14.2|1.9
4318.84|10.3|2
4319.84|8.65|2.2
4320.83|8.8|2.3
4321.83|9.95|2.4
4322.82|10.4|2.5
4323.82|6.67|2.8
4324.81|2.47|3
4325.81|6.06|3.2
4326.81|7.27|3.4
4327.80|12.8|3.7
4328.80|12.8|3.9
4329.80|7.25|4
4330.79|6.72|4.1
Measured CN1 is 0.07 mag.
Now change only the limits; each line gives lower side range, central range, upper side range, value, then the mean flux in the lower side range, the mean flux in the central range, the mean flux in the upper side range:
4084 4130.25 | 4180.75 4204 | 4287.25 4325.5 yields 0.06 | 9.71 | 8.57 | 8.18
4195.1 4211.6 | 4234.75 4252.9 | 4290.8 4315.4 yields -0.08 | 9.02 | 9.12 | 7.62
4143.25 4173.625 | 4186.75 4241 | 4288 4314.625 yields -0.08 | 9.03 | 9.08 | 7.54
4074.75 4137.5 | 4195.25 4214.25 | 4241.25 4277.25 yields 0.05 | 9.49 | 9.08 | 9.58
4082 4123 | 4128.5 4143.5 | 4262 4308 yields 0.04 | 9.53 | 9.08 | 8.75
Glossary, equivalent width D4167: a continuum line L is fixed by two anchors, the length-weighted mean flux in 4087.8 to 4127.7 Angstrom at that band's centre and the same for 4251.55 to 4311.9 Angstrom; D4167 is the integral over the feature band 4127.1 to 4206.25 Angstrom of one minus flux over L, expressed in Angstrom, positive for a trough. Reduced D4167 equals 2.8 Angstrom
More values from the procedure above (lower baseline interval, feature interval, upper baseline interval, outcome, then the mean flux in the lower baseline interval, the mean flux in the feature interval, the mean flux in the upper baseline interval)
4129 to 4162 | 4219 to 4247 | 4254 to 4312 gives -1.45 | 9.38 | 9.43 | 8.74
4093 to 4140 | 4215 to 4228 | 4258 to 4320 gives 0.52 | 9.45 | 8.77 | 8.94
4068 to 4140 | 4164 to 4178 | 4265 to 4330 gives 1.05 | 9.58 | 8.6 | 8.76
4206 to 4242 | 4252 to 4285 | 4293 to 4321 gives -3.88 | 9.5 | 9.86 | 8.25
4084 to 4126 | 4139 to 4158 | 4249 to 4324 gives 0.37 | 9.67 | 9.33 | 9.03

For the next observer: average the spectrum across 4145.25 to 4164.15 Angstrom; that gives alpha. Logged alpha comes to 9.58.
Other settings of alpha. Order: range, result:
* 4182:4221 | 9.03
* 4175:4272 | 9.38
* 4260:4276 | 9.53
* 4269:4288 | 9.58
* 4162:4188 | 8.99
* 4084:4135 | 9.6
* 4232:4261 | 9.52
